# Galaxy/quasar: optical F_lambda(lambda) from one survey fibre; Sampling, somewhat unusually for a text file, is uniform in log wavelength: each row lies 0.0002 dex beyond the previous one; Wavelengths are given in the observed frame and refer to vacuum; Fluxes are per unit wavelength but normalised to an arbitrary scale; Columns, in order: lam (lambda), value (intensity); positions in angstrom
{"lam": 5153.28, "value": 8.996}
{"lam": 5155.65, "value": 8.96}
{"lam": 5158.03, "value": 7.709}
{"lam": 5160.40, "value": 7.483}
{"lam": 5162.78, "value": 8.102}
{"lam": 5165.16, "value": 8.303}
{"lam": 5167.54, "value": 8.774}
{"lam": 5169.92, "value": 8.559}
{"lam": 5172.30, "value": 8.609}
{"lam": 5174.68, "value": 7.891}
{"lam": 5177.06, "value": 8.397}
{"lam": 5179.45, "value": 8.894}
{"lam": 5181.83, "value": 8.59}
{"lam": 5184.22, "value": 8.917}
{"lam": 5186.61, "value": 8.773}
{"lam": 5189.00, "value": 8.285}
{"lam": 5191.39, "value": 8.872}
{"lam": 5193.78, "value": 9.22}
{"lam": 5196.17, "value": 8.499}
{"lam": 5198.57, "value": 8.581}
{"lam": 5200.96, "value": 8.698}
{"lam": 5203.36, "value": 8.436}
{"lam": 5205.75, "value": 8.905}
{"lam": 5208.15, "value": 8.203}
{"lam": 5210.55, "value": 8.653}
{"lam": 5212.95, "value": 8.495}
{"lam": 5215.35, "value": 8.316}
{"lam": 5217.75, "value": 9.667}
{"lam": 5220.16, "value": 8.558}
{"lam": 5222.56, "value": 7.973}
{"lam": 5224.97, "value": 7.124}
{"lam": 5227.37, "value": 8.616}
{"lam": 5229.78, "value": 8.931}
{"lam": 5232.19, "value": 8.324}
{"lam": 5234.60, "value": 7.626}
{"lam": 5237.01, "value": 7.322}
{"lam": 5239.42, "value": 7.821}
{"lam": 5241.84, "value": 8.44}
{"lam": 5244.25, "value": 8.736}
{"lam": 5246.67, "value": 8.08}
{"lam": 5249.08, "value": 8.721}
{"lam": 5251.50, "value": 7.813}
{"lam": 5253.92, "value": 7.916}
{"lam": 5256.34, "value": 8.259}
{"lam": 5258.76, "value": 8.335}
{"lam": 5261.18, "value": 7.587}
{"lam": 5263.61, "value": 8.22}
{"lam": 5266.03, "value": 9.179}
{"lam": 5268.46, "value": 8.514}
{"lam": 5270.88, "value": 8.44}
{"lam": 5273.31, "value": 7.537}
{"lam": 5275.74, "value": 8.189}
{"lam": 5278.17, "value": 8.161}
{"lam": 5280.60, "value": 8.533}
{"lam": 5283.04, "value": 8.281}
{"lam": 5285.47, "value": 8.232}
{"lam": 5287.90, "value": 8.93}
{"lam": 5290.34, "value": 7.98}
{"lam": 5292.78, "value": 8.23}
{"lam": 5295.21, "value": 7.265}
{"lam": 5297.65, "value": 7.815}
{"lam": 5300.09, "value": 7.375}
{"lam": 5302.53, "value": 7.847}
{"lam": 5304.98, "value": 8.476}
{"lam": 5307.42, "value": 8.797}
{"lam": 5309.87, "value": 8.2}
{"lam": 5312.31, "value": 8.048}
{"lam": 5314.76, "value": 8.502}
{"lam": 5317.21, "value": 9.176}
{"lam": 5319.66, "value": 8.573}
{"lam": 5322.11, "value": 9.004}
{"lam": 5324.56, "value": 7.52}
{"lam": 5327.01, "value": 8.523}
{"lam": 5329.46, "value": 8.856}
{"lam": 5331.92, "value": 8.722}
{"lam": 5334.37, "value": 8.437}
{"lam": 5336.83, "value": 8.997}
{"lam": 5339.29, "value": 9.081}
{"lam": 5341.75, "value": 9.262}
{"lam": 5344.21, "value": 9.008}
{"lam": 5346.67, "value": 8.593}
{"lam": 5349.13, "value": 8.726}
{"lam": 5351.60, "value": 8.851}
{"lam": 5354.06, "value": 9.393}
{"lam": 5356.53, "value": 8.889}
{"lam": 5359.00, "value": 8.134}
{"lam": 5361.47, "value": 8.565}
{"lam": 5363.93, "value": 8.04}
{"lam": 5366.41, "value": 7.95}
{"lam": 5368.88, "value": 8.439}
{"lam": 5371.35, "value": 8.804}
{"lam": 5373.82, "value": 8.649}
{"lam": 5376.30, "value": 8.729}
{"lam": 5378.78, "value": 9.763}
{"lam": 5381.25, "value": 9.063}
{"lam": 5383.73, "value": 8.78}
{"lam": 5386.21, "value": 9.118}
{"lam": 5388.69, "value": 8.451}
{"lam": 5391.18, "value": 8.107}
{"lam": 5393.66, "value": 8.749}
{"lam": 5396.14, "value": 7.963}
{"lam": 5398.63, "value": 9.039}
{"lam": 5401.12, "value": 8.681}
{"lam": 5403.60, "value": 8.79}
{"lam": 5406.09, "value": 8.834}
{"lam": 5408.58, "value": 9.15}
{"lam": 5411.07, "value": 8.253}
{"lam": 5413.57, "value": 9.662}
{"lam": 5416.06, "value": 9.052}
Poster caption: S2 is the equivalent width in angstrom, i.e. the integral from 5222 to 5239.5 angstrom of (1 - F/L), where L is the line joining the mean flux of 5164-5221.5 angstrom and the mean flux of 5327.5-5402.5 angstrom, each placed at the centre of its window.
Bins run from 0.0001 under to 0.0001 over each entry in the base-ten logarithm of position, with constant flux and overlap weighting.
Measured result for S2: 1.4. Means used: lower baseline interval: 8.63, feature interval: 7.98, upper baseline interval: 8.73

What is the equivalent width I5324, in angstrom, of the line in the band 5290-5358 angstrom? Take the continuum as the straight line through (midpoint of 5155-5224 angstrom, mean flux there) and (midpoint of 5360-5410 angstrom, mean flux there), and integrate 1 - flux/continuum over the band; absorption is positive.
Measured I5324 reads 0.9 angstrom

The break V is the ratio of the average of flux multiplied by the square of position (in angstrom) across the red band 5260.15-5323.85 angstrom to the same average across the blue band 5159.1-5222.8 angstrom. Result 1.00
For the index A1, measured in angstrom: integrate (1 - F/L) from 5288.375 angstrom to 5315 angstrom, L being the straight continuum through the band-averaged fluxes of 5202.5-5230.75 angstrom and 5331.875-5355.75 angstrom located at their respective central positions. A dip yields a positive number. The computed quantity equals 2.2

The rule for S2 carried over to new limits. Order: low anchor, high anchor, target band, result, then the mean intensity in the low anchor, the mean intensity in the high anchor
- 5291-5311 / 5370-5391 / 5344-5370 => 0.1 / 8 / 8.88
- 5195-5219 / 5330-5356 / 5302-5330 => 1.2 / 8.64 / 8.9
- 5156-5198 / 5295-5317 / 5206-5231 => -0.3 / 8.47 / 8.12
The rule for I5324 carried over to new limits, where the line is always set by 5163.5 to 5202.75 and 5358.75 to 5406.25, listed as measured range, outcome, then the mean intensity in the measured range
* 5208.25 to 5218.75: -0.1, 8.71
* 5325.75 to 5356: -0.8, 8.87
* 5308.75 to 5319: 0.2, 8.49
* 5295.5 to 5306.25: 1.0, 7.83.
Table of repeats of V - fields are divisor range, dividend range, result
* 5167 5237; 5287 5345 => 1.04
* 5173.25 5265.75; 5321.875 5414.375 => 1.10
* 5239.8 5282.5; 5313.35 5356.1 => 1.09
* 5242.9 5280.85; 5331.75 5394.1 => 1.10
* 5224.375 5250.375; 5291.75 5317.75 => 1.02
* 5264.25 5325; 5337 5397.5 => 1.08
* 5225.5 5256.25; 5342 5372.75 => 1.10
